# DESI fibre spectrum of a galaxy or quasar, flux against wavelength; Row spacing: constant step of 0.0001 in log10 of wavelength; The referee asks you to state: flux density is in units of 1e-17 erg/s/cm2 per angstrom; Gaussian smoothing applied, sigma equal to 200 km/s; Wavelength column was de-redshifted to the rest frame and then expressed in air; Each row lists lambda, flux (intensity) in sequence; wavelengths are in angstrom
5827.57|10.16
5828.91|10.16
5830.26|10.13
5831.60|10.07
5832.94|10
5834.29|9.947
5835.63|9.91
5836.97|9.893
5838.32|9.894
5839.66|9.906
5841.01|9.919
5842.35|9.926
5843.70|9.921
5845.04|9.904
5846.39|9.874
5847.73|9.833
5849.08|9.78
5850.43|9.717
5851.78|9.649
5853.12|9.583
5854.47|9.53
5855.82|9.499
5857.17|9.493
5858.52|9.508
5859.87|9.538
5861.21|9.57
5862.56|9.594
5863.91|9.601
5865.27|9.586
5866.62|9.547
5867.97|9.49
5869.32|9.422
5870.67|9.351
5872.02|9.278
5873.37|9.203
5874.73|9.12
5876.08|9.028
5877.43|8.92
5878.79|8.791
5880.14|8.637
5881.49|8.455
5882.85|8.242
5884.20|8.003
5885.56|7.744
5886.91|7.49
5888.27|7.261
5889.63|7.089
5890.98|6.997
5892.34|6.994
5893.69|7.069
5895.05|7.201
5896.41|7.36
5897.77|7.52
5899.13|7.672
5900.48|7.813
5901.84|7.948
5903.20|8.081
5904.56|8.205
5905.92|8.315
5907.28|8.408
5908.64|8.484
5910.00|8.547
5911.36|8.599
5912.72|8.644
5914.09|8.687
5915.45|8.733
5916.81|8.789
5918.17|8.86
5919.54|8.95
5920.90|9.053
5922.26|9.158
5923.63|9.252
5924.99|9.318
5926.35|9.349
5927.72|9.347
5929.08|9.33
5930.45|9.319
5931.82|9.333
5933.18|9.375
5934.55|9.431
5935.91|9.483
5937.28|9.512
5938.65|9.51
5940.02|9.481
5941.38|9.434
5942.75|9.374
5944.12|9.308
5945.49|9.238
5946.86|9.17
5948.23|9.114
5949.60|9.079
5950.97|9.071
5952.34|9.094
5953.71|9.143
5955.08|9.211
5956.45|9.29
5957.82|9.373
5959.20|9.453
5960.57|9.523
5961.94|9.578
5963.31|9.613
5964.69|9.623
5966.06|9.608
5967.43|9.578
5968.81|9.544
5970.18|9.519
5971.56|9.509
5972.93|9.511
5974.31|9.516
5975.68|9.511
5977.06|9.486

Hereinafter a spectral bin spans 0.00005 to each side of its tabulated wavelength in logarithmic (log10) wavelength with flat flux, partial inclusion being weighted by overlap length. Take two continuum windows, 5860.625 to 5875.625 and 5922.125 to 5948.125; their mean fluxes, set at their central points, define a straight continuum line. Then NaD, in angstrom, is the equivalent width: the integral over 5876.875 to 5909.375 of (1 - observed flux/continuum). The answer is 5.3 angstrom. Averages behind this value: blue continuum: 9.42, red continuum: 9.35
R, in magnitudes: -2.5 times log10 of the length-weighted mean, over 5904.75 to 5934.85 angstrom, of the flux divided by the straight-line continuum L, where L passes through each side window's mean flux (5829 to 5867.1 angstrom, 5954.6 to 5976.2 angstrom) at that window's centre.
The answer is 0.08 mag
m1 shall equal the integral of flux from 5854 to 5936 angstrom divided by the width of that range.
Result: 8.69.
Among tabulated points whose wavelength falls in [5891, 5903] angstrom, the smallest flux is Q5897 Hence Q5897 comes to 6.994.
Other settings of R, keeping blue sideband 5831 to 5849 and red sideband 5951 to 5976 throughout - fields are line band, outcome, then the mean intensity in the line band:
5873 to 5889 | 0.17 mag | 8.38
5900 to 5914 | 0.16 mag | 8.32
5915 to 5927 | 0.06 mag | 9.06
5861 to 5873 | 0.04 mag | 9.48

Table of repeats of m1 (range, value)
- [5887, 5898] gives 7.19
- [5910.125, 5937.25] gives 9.1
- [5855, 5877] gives 9.42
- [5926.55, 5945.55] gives 9.39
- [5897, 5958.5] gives 8.94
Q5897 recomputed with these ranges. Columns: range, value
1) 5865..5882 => 8.455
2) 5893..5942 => 7.069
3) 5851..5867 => 9.493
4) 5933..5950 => 9.079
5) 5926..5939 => 9.319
